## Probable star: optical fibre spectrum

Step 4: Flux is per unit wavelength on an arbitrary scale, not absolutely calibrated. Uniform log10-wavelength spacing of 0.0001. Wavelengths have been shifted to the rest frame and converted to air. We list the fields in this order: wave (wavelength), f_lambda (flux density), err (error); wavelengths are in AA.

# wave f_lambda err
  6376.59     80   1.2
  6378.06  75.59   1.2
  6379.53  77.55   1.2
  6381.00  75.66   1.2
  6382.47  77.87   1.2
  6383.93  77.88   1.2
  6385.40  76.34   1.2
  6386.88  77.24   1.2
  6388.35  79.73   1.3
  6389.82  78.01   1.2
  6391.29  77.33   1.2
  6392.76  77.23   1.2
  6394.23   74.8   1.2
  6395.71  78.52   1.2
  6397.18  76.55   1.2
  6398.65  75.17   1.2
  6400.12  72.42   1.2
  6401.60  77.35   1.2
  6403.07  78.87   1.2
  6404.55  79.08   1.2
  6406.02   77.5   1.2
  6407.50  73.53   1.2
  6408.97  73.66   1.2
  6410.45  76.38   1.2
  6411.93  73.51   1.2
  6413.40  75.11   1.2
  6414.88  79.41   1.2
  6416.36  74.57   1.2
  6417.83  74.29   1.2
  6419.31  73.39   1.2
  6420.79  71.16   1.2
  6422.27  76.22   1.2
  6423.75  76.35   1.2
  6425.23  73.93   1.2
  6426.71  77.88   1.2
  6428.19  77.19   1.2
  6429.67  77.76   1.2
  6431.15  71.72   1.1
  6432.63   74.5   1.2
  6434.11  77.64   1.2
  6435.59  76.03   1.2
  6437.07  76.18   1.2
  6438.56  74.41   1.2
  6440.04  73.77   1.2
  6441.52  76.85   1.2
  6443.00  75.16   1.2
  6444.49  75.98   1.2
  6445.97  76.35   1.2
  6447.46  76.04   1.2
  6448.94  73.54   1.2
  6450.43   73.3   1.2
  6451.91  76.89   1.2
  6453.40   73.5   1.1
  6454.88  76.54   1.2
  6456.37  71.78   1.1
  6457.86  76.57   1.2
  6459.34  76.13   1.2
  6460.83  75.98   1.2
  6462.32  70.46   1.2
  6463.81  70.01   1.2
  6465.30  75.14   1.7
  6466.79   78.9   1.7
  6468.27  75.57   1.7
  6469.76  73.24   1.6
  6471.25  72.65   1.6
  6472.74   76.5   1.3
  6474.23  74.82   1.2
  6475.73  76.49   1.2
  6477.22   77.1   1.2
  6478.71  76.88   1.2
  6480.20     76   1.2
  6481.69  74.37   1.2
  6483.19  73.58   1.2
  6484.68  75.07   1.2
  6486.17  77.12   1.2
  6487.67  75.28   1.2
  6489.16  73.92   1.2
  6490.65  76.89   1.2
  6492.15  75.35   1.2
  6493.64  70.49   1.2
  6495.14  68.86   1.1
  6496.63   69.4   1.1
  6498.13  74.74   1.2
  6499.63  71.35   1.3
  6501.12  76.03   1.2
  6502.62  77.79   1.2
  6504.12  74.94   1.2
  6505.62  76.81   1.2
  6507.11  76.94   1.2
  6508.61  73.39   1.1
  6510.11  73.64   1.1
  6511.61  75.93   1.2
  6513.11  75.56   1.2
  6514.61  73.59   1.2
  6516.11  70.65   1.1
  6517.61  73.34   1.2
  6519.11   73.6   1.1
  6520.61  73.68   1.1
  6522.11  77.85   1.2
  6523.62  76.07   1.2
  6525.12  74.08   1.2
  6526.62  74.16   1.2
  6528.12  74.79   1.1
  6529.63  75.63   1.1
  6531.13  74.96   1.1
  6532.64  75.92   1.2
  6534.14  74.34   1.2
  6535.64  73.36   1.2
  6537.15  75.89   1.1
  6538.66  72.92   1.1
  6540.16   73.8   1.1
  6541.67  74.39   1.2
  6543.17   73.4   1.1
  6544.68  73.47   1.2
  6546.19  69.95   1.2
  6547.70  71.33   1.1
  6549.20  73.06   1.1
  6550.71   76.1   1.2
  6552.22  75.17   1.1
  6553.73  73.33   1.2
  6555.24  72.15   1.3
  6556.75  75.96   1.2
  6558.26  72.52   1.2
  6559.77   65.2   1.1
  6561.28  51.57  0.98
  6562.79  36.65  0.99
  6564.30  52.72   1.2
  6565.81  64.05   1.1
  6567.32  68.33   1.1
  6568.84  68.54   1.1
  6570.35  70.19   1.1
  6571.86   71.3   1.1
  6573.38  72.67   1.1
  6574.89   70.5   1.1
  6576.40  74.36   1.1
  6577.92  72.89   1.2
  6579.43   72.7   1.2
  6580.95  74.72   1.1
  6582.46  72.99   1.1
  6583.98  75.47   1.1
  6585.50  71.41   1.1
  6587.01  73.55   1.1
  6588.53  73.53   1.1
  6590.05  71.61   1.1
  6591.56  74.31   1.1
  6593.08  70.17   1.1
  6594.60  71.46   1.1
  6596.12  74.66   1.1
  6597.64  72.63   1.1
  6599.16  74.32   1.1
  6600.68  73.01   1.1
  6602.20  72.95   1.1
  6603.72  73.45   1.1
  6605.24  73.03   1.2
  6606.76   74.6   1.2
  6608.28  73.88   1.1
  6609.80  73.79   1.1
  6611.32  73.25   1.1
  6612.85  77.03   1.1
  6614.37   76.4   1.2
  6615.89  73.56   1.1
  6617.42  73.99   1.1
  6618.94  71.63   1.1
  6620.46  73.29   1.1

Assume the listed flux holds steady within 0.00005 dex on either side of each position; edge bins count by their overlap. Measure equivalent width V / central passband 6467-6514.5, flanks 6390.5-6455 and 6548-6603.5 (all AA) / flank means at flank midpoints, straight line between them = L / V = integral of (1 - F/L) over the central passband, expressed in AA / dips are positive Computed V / -1.0 AA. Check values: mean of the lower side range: 75.6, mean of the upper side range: 70.2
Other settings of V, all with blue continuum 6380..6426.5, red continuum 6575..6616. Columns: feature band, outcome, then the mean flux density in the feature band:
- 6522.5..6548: 0.1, 74.1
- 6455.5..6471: 0.2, 74.3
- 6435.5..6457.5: 0.1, 75.1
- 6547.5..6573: 2.4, 66.9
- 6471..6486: -0.1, 75.5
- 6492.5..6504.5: 0.3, 73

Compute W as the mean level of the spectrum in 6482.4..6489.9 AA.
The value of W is 75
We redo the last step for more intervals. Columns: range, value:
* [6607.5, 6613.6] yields 74.5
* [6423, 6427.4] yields 76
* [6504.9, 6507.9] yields 77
